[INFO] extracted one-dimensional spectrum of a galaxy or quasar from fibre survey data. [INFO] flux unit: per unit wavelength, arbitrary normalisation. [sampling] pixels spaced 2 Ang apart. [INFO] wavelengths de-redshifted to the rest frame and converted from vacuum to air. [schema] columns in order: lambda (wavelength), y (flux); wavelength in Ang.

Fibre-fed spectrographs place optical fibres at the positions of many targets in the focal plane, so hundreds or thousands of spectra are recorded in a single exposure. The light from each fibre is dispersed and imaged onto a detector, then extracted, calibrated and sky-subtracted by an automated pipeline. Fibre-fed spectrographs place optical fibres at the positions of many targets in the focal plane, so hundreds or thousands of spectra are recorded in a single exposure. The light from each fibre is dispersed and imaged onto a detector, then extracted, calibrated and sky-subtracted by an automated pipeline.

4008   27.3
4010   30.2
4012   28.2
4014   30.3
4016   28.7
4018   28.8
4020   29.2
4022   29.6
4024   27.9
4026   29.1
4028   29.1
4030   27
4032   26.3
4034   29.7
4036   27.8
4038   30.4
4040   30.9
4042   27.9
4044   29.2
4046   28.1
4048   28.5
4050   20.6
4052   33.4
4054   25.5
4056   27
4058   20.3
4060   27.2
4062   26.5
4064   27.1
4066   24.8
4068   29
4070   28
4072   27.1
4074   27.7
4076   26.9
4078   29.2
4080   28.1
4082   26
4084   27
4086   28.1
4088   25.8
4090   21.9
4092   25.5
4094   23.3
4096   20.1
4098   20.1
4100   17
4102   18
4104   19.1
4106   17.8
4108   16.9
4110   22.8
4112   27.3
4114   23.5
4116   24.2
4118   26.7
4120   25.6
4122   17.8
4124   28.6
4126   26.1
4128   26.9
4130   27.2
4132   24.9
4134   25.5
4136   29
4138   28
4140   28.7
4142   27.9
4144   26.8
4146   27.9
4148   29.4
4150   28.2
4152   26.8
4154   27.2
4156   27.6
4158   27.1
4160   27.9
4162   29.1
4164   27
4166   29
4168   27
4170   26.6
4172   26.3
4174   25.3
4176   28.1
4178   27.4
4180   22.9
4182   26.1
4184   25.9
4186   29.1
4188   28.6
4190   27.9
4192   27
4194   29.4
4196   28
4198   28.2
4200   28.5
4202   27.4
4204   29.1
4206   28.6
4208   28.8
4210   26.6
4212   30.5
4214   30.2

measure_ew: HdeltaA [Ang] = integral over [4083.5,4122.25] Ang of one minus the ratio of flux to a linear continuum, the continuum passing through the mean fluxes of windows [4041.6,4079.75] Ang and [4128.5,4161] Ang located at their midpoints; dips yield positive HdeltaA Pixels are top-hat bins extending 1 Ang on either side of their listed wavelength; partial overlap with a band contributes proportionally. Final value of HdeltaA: 6.9 Ang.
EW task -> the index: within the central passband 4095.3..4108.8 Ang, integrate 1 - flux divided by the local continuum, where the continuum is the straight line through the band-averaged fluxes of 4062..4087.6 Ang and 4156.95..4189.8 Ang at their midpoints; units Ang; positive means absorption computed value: 4.4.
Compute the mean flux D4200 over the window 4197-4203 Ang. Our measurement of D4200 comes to 28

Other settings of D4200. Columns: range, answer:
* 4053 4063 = 25.3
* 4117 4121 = 26.1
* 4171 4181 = 26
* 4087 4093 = 24.4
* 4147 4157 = 27.8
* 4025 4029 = 29.1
